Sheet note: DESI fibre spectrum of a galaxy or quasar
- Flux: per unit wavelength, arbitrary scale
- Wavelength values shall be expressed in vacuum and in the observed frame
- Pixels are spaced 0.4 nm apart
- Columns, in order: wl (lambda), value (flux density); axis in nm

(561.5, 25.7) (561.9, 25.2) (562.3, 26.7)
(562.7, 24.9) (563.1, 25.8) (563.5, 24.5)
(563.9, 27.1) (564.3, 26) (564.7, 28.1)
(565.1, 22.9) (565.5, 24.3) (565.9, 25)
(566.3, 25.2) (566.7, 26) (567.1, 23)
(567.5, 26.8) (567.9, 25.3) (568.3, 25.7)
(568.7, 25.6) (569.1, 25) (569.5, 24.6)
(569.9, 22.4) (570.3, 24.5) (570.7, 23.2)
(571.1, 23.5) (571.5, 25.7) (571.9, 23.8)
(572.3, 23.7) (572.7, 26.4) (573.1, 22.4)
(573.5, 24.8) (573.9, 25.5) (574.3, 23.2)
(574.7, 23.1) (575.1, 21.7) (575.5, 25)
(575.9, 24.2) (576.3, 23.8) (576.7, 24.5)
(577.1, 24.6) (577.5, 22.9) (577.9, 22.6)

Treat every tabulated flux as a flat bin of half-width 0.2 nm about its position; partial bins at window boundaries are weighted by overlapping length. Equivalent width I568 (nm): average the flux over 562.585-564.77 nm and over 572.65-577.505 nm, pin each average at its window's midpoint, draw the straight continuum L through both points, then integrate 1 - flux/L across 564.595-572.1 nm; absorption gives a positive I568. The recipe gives 0.13 nm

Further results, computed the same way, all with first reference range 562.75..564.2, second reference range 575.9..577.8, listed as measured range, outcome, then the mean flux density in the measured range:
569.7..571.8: 0.07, 23.9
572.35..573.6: 0.00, 24.4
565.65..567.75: 0.01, 25.2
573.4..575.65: 0.04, 23.8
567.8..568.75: -0.02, 25.5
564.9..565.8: 0.06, 23.8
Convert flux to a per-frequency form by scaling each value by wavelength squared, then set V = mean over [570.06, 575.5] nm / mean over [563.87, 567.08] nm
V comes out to 1.0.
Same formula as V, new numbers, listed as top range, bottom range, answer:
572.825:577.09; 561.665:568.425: 0.97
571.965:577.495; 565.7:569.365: 0.97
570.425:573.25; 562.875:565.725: 0.97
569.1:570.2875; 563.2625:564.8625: 0.92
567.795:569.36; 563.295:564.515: 1.00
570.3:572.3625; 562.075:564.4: 0.96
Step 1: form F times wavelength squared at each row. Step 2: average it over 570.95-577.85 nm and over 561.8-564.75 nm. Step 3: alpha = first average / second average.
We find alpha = 1.0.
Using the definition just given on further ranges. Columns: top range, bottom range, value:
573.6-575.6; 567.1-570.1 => 0.97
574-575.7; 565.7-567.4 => 0.97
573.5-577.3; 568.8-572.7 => 1.01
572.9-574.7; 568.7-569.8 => 0.98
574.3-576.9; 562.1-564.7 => 0.95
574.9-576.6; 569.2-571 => 1.02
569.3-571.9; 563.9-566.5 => 0.96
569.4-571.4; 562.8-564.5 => 0.94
